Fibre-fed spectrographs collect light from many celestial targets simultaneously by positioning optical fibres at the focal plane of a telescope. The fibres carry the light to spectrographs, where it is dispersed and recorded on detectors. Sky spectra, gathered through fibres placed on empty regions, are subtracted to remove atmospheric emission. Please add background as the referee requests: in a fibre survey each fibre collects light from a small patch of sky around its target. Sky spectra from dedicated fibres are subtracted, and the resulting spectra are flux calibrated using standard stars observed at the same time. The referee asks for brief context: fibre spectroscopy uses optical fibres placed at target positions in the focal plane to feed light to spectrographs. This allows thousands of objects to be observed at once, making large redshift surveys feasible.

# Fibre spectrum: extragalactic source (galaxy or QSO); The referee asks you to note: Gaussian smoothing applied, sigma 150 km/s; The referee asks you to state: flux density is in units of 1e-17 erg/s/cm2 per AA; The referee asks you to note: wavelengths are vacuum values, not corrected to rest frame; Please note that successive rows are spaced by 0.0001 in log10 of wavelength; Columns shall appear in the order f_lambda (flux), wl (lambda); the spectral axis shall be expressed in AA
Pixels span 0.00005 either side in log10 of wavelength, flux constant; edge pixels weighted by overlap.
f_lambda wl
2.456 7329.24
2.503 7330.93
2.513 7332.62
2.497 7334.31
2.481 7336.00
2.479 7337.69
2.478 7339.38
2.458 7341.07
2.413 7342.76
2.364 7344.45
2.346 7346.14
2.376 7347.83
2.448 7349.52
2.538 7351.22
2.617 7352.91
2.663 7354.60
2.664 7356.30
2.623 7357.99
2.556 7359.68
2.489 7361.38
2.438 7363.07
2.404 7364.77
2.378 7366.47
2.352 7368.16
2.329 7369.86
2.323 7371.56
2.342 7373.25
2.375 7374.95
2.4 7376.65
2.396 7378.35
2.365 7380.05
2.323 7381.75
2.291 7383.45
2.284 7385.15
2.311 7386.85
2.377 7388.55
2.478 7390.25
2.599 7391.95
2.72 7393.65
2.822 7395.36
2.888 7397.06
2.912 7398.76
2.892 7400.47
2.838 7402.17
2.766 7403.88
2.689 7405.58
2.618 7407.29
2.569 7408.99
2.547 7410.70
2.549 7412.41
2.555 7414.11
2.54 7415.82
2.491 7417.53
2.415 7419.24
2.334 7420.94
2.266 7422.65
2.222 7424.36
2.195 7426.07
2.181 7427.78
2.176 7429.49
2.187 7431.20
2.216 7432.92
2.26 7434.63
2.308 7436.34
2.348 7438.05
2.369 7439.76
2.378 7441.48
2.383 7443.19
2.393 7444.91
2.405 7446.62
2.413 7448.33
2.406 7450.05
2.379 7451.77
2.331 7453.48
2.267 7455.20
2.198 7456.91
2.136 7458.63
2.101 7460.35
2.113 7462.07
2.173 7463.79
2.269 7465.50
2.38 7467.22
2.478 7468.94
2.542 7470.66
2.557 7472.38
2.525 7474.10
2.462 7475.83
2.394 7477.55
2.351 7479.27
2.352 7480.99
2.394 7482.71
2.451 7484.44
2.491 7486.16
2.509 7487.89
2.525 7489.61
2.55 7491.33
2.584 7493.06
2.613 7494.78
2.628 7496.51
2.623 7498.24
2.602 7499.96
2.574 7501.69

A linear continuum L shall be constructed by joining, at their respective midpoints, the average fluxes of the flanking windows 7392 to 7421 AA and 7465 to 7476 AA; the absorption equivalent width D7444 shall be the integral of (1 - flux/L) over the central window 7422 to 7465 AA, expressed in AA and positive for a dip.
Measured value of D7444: 4.6 AA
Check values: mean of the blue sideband 2.66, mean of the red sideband 2.46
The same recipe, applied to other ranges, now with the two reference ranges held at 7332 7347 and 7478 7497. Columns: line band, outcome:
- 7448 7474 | 1.7 AA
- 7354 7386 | 0.5 AA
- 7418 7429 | 0.9 AA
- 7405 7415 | -0.5 AA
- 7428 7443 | 1.2 AA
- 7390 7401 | -1.4 AA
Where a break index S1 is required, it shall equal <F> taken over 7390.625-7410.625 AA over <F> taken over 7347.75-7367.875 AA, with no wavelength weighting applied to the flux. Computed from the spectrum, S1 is 1.09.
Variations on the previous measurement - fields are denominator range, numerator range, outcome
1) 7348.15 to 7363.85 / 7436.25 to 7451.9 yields 0.93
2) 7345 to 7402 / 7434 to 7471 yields 0.93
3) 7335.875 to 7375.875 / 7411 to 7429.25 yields 0.97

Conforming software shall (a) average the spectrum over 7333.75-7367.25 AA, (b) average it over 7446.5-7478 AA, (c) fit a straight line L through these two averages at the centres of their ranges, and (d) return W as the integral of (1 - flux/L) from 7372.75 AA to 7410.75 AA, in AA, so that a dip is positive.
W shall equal -2.0 AA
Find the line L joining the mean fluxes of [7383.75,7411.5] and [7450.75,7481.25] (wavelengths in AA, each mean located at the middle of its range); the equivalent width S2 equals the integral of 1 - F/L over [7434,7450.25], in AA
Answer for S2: 0.49 AA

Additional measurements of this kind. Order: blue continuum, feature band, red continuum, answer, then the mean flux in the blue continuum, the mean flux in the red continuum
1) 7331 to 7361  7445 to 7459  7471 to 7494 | 0.9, 2.5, 2.47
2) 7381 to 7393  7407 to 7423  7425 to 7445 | -1.2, 2.39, 2.28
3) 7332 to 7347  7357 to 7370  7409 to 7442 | -0.2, 2.45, 2.35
